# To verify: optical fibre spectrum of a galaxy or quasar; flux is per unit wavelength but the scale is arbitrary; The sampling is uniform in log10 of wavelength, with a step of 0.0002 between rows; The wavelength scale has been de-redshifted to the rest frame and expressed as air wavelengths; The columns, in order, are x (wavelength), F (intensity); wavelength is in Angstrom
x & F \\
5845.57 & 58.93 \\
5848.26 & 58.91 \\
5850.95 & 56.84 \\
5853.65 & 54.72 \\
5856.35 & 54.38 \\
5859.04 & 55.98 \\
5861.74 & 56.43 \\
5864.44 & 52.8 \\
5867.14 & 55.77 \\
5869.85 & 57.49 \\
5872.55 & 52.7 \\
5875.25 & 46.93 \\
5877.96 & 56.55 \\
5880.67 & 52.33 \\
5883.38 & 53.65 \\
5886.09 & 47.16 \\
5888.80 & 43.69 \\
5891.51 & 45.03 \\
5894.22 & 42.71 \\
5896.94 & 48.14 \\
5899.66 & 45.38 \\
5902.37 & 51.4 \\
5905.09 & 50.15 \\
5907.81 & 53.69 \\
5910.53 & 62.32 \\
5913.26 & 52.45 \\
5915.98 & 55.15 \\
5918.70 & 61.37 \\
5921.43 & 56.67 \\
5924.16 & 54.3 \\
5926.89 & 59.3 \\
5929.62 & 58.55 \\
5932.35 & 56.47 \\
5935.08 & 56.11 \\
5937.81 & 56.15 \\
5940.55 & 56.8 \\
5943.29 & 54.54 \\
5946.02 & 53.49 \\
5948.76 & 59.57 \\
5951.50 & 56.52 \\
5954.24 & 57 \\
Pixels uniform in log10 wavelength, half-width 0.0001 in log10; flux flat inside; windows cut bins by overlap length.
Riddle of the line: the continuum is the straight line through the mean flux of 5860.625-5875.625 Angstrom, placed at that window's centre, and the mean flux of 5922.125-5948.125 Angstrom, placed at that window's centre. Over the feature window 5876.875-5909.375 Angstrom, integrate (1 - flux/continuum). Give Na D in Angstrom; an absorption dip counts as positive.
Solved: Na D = 3.39 Angstrom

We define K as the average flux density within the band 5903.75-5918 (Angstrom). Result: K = 55.1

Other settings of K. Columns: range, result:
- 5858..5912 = 51.5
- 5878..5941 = 53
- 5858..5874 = 55.1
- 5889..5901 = 45.1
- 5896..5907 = 49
